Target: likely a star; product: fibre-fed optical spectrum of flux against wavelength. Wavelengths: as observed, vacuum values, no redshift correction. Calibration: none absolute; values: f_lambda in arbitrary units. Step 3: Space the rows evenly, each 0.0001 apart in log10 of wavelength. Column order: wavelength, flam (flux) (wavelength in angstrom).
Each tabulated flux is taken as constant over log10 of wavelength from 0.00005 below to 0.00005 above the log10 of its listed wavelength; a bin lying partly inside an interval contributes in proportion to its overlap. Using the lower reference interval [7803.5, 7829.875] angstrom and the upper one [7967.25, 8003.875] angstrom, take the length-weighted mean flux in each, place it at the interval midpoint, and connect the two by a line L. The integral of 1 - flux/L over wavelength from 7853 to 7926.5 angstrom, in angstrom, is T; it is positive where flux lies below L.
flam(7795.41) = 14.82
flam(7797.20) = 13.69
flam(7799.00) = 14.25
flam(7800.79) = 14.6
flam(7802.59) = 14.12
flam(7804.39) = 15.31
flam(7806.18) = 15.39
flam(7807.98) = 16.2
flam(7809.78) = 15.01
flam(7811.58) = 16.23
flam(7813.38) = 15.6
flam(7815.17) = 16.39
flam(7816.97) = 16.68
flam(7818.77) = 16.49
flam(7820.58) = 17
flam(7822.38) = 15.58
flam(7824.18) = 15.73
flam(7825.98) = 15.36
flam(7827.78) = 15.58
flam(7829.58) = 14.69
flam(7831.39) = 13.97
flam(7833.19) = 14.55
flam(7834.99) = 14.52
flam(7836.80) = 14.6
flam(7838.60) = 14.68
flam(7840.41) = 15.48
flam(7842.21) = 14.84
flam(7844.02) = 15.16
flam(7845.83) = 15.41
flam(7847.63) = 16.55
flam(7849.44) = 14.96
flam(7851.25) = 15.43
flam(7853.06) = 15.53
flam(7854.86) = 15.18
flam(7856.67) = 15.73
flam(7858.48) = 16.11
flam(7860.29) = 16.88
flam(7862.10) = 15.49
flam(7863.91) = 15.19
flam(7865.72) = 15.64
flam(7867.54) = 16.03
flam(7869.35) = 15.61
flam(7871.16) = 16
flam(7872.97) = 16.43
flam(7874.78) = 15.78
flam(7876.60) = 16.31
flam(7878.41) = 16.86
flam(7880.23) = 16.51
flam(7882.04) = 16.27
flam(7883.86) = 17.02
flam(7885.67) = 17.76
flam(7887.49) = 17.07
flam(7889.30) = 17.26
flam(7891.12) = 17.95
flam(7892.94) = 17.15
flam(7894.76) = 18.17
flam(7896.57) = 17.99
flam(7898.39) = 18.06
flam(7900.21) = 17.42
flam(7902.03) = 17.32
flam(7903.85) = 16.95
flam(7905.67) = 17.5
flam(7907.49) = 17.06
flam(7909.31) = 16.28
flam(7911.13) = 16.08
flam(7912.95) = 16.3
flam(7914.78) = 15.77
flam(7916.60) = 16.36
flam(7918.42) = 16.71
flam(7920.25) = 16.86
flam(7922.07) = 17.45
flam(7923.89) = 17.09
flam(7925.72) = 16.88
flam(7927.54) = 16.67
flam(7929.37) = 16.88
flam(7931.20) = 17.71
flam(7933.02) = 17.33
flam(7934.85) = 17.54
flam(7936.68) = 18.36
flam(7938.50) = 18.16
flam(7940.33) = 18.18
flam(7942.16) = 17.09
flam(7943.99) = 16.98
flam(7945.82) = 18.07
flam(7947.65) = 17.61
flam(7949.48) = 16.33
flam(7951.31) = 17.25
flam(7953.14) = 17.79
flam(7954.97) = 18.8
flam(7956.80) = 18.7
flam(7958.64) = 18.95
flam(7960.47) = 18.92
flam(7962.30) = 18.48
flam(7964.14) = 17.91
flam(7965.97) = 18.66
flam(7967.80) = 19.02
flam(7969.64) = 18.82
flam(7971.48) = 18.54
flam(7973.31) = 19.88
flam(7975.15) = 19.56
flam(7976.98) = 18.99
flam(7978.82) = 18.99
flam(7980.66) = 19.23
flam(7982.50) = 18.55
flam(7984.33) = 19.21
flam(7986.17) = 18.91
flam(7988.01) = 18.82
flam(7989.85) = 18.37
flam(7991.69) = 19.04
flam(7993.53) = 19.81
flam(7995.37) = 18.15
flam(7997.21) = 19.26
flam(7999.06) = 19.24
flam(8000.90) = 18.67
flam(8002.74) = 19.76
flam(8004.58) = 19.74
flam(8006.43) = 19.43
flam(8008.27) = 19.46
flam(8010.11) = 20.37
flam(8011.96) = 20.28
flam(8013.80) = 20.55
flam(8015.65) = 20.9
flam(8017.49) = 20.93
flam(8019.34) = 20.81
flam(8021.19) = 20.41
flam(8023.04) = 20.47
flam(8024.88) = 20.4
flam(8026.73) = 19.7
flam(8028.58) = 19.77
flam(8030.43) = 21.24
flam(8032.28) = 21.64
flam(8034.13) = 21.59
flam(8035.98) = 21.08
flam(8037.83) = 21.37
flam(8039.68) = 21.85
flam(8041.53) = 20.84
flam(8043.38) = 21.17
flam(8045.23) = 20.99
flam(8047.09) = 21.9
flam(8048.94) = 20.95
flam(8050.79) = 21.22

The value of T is 2.5 angstrom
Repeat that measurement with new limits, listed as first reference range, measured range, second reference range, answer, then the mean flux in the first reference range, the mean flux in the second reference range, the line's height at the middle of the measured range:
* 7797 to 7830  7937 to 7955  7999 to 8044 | 1.1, 15.5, 20.5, 18.7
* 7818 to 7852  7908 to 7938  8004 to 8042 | 1.5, 15.3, 20.6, 17.8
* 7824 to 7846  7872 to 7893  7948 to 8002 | -0.8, 14.9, 18.7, 16.2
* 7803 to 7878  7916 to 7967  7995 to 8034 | 1.6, 15.6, 20.1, 18.2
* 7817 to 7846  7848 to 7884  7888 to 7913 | 0.8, 15.3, 17.3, 16.3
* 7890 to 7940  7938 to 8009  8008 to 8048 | 1.6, 17.2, 20.8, 19.1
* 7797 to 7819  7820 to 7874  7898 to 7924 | 1.7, 15.4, 16.9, 16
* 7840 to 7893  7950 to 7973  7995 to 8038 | 0.3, 16.1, 20.2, 18.7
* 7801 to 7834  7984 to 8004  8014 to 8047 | 1.0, 15.5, 20.9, 20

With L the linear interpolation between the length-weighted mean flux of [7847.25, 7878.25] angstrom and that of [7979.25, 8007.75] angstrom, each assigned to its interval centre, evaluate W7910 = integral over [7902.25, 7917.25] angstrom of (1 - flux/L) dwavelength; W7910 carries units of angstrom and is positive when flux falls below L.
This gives 0.4 angstrom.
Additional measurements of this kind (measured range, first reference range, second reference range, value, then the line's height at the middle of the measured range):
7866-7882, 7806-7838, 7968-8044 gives 0.6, 16.8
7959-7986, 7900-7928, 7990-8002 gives -0.8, 18.4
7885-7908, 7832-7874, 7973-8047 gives -1.1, 16.7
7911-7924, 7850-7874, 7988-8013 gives 0.5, 17.2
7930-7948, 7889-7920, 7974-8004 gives 0.2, 17.9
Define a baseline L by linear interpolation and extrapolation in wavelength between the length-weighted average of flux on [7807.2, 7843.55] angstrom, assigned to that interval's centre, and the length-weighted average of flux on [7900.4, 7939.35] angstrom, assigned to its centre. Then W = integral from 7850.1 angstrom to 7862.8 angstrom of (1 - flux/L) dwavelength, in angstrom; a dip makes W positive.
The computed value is 0.2 angstrom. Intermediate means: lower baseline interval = 15.5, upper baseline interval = 17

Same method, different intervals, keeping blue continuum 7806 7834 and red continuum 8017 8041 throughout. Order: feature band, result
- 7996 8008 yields 0.51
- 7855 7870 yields 0.82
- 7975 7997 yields 0.92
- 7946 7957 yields 0.71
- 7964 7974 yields 0.27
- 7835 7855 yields 1.30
